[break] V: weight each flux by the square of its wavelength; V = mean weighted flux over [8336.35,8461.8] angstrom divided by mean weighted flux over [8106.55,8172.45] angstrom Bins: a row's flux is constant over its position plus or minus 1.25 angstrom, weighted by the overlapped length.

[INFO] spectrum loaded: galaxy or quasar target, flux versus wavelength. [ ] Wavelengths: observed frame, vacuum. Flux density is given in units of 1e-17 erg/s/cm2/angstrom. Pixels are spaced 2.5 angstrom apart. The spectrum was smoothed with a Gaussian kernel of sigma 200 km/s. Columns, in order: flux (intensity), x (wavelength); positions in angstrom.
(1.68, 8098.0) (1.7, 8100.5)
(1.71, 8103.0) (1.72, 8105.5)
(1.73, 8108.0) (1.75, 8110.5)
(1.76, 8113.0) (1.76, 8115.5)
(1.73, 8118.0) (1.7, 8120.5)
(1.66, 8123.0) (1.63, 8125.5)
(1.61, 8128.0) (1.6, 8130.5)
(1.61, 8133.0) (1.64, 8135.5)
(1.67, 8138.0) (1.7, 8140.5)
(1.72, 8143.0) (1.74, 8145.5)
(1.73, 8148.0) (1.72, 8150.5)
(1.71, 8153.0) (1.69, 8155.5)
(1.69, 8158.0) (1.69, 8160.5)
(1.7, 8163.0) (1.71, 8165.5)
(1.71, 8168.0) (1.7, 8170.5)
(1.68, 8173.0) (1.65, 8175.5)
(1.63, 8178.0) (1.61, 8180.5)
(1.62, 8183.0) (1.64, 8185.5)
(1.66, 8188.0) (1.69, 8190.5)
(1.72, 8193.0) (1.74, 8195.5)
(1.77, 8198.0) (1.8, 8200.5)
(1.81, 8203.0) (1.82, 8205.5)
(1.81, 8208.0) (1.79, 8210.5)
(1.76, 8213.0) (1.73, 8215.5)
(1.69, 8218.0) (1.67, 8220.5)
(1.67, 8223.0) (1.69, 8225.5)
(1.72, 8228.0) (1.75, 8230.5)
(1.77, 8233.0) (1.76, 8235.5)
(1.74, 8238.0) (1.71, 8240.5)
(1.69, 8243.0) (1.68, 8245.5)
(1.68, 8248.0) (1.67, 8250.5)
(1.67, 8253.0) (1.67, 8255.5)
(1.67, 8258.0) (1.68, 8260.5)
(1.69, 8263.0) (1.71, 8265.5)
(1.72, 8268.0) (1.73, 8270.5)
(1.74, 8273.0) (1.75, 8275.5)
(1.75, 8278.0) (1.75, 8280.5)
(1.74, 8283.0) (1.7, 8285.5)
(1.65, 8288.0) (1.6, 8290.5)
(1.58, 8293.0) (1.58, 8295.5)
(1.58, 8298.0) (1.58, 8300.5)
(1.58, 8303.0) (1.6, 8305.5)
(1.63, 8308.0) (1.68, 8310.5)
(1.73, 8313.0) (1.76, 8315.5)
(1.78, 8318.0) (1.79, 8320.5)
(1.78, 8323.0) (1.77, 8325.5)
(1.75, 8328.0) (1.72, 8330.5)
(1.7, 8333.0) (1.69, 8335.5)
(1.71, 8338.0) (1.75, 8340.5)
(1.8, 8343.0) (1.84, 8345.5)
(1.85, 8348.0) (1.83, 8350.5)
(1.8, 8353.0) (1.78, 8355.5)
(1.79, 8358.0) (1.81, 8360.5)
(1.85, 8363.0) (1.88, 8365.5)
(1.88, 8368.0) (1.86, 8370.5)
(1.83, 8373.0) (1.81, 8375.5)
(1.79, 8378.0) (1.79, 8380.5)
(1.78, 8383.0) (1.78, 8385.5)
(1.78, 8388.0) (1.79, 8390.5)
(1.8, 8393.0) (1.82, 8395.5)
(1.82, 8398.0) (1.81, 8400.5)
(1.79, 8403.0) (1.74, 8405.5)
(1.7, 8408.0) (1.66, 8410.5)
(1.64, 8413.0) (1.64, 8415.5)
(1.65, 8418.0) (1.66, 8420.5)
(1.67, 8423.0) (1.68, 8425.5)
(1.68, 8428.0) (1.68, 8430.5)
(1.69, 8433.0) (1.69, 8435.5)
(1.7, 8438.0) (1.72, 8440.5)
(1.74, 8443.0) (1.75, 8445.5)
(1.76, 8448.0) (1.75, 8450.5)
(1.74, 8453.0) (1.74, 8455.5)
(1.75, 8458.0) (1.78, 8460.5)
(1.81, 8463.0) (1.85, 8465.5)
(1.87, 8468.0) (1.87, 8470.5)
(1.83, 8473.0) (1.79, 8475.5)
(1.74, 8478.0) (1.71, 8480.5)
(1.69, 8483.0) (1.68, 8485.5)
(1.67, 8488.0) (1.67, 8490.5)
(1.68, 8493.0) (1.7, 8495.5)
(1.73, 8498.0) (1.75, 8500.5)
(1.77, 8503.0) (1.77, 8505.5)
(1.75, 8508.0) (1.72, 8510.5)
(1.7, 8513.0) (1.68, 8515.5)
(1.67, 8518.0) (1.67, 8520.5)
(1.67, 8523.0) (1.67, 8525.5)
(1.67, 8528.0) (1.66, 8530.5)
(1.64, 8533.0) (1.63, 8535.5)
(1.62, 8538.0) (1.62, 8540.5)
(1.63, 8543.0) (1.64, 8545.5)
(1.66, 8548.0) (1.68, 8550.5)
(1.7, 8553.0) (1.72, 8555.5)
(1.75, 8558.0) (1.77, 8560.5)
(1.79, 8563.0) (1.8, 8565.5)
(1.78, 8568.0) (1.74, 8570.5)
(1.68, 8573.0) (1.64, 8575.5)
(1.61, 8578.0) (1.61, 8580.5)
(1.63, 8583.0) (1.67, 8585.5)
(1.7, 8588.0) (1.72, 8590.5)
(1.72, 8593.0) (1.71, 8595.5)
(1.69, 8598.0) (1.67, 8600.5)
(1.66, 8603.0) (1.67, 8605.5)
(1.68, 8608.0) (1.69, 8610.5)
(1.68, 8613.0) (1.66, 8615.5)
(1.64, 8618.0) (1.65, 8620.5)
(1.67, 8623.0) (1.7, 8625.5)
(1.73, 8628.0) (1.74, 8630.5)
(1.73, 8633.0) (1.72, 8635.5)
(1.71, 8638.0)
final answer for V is 1.11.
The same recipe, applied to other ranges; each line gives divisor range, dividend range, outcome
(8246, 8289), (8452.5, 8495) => 1.08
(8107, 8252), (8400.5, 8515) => 1.08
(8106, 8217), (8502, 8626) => 1.09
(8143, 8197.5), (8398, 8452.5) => 1.08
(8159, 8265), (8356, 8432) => 1.08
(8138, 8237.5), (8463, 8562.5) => 1.08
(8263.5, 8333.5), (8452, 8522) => 1.08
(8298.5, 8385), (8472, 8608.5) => 1.01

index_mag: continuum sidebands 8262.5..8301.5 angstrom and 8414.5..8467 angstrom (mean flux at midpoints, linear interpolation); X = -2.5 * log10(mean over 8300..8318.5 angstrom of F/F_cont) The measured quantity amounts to 0.013 mag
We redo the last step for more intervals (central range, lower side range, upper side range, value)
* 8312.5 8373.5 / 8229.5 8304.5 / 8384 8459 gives -0.052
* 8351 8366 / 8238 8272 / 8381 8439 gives -0.063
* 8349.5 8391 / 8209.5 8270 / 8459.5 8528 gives -0.057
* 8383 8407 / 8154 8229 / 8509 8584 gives -0.061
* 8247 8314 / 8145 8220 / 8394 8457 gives 0.028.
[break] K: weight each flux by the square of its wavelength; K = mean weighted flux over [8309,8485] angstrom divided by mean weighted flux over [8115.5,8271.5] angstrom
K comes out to 1.1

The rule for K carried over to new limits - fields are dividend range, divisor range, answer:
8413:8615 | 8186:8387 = 1.04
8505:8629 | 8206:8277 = 1.06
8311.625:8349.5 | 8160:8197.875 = 1.09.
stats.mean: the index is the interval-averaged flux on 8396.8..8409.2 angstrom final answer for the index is 1.77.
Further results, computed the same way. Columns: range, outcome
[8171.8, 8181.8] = 1.64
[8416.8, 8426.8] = 1.67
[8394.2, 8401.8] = 1.82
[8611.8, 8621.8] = 1.66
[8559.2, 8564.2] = 1.78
